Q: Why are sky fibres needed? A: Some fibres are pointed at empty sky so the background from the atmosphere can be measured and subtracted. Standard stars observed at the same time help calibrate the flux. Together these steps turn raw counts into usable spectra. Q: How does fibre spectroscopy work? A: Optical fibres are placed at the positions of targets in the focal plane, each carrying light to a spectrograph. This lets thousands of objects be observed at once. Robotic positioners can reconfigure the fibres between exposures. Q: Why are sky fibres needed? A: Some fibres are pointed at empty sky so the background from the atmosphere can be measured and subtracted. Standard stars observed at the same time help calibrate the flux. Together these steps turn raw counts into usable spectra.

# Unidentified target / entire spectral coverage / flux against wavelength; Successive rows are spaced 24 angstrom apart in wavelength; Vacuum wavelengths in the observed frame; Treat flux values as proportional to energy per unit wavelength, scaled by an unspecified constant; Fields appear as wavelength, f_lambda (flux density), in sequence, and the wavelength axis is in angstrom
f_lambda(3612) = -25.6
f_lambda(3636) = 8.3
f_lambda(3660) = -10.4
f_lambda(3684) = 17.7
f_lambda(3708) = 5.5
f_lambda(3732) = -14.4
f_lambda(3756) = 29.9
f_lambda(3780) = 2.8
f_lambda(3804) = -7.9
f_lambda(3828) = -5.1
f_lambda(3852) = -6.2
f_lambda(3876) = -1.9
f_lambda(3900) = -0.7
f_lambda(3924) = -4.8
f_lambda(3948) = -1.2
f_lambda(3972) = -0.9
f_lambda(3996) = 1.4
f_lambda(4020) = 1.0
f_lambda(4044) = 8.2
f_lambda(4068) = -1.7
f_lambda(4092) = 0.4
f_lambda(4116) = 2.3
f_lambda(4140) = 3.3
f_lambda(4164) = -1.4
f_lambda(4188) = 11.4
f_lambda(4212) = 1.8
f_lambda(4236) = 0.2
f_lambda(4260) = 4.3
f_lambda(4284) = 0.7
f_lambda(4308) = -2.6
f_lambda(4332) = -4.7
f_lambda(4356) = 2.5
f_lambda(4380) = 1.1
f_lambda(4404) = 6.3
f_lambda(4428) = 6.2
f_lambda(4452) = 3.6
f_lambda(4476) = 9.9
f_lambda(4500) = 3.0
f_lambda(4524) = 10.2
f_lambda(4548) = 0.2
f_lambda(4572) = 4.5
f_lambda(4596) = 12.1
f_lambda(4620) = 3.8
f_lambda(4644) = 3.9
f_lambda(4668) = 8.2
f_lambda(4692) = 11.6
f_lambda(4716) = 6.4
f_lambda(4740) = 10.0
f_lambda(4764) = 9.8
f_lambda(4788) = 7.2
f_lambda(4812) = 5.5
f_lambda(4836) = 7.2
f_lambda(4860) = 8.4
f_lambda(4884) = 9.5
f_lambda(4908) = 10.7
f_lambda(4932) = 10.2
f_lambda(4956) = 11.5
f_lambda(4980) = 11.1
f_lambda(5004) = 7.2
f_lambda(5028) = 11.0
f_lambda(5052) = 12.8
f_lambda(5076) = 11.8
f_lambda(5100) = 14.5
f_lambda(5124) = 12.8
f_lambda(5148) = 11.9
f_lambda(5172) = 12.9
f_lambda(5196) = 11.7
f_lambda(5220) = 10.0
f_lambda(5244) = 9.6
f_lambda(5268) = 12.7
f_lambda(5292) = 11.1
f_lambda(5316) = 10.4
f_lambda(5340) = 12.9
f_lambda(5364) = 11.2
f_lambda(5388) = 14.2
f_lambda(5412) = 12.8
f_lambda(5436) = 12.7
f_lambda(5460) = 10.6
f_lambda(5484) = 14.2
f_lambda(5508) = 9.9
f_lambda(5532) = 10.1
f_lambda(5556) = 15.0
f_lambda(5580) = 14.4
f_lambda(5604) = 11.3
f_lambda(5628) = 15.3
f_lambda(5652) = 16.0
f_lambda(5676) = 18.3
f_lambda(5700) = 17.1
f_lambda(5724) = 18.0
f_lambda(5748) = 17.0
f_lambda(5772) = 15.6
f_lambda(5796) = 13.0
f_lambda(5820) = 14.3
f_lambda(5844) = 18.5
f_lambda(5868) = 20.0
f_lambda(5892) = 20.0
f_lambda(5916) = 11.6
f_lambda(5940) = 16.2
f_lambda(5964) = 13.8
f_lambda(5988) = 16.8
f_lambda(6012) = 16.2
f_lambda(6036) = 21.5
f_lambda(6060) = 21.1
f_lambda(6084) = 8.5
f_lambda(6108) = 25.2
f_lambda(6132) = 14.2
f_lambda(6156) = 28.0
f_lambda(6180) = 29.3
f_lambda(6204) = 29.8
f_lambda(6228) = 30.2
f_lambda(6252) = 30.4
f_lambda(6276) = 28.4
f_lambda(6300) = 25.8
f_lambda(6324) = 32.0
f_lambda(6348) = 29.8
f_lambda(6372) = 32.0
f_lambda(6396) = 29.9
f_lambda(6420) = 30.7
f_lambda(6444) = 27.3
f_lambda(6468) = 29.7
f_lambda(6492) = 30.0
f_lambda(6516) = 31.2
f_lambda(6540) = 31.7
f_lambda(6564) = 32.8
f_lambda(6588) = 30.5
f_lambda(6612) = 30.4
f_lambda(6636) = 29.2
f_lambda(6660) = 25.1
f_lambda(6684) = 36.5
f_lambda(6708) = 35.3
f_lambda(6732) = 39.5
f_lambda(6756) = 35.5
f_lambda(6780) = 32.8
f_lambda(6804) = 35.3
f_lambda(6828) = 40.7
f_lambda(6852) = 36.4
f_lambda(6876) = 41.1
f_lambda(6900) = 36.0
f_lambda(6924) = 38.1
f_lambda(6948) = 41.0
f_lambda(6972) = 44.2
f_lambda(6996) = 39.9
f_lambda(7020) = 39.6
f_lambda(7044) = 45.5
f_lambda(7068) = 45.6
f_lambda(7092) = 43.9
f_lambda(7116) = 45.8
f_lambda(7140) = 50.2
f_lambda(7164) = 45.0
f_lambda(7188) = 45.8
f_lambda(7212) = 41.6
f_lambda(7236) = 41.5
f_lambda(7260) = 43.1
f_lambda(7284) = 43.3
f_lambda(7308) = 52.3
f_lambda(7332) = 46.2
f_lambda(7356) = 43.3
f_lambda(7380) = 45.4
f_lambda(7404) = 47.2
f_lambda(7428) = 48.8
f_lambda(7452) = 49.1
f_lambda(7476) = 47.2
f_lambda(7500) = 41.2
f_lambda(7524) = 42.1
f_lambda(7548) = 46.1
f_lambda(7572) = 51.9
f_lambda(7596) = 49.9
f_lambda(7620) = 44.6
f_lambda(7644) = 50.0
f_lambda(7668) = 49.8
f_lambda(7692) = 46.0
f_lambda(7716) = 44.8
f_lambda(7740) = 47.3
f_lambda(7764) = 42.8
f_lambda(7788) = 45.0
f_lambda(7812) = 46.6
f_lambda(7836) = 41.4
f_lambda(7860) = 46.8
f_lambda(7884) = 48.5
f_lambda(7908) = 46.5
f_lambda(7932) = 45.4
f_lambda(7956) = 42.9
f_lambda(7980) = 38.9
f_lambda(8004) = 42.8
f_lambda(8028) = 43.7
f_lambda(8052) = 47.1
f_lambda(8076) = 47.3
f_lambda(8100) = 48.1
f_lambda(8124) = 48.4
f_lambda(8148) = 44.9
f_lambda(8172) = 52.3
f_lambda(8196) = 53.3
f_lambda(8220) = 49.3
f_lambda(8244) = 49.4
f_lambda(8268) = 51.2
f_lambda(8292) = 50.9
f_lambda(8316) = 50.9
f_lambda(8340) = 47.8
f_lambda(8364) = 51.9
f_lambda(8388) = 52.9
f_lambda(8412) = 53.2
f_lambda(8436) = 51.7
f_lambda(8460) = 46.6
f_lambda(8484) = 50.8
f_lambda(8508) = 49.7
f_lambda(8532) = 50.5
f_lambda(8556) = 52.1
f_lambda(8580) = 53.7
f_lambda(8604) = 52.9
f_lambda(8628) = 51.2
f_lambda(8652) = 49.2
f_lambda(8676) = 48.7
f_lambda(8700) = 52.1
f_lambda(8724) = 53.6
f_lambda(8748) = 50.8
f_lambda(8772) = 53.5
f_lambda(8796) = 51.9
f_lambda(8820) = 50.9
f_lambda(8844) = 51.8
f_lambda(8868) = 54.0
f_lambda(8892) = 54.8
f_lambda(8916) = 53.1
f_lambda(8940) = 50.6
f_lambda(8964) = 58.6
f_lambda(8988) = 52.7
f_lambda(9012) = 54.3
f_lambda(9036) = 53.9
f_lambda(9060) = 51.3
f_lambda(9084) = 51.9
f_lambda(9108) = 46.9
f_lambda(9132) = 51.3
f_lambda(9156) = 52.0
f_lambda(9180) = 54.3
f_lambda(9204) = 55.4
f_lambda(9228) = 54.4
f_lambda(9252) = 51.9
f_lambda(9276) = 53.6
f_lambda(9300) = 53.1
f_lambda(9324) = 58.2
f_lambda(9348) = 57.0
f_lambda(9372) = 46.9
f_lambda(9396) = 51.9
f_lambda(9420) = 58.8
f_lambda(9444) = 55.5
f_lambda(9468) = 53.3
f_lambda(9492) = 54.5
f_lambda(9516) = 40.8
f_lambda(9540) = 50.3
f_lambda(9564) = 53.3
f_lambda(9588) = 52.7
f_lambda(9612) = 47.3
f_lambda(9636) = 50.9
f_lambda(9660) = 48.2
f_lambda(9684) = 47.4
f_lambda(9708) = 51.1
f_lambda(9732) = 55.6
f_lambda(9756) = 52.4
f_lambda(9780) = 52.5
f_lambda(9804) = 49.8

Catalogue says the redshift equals 0.545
